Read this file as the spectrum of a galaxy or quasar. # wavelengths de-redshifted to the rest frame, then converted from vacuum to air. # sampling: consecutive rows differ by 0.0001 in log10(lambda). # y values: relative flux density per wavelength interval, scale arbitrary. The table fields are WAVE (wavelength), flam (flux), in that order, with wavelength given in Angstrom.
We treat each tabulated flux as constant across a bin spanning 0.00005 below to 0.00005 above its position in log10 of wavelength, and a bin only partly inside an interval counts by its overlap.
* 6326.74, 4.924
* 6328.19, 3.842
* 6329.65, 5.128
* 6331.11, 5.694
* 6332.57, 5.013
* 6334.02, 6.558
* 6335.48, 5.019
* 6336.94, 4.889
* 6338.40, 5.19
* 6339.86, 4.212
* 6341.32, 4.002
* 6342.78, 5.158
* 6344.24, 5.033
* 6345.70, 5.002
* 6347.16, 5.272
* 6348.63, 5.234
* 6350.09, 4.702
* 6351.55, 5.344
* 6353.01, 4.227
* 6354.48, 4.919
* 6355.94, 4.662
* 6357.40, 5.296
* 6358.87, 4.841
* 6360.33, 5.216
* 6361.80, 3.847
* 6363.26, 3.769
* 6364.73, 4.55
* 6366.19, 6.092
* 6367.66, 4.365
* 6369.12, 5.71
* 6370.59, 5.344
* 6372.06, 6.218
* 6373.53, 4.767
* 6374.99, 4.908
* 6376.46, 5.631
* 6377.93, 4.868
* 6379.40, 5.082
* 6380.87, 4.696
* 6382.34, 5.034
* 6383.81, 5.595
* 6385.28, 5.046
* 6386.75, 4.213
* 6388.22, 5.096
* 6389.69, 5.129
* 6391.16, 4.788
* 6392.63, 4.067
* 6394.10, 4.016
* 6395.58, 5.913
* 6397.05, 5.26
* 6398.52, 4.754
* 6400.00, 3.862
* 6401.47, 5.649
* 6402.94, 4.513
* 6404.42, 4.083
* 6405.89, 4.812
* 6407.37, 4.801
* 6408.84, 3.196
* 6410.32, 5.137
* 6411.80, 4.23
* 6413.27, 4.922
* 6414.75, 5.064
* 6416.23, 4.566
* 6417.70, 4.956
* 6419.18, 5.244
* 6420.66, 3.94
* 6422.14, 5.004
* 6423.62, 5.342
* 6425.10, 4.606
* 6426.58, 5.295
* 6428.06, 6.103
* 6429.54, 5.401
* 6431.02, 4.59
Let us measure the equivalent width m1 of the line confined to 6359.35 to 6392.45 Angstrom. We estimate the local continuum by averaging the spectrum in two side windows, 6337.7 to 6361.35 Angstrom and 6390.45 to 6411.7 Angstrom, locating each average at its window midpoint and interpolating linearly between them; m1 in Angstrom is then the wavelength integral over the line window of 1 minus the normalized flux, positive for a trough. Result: -1.6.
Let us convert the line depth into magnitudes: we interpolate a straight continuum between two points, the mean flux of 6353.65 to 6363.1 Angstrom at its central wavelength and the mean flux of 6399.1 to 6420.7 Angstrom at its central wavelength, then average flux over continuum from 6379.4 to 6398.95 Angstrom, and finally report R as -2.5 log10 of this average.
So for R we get -0.05 mag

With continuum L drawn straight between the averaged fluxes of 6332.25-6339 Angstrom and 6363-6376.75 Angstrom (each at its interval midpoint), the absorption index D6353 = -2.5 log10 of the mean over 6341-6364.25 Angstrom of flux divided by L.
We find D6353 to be 0.10 mag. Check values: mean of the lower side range 5.36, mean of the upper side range 5.17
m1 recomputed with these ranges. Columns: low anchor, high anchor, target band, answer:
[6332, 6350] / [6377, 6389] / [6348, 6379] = 0.13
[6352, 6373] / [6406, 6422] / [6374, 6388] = -0.53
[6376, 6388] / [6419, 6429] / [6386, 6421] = 2.48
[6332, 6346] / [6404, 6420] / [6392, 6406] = 0.05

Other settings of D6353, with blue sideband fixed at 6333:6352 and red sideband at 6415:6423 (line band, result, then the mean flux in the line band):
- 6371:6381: -0.06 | 5.2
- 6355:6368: 0.05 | 4.75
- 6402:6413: 0.09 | 4.44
